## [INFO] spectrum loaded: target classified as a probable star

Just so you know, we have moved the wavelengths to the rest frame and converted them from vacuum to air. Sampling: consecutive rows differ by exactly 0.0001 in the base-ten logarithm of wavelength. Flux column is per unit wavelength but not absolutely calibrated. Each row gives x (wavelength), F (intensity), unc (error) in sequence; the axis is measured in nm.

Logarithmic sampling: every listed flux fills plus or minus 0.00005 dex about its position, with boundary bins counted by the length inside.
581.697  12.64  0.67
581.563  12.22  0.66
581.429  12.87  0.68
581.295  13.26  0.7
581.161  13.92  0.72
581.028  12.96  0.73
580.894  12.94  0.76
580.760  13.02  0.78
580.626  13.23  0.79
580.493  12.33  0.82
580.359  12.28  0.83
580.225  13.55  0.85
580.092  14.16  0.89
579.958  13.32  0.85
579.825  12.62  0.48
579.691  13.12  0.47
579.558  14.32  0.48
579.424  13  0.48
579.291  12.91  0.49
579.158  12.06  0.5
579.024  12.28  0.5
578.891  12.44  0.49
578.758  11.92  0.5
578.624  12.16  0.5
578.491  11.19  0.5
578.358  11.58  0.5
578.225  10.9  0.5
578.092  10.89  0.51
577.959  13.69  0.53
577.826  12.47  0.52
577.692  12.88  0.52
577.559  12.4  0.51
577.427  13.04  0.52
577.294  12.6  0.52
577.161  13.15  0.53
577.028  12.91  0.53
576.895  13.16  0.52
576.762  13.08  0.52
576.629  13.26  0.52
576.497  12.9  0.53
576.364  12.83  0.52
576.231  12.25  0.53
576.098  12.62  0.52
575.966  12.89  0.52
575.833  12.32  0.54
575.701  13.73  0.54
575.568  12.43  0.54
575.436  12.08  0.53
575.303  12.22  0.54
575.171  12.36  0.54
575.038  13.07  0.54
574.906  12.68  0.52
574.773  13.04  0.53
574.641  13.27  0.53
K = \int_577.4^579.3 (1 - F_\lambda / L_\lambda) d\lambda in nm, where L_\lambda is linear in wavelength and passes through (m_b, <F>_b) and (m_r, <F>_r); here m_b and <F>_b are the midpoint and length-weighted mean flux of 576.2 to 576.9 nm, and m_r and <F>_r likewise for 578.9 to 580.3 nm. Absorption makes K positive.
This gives 0.13 nm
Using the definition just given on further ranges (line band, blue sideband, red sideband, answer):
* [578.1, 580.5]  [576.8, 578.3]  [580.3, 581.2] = 0.04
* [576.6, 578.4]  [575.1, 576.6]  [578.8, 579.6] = 0.02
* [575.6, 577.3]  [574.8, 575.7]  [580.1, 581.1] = -0.03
